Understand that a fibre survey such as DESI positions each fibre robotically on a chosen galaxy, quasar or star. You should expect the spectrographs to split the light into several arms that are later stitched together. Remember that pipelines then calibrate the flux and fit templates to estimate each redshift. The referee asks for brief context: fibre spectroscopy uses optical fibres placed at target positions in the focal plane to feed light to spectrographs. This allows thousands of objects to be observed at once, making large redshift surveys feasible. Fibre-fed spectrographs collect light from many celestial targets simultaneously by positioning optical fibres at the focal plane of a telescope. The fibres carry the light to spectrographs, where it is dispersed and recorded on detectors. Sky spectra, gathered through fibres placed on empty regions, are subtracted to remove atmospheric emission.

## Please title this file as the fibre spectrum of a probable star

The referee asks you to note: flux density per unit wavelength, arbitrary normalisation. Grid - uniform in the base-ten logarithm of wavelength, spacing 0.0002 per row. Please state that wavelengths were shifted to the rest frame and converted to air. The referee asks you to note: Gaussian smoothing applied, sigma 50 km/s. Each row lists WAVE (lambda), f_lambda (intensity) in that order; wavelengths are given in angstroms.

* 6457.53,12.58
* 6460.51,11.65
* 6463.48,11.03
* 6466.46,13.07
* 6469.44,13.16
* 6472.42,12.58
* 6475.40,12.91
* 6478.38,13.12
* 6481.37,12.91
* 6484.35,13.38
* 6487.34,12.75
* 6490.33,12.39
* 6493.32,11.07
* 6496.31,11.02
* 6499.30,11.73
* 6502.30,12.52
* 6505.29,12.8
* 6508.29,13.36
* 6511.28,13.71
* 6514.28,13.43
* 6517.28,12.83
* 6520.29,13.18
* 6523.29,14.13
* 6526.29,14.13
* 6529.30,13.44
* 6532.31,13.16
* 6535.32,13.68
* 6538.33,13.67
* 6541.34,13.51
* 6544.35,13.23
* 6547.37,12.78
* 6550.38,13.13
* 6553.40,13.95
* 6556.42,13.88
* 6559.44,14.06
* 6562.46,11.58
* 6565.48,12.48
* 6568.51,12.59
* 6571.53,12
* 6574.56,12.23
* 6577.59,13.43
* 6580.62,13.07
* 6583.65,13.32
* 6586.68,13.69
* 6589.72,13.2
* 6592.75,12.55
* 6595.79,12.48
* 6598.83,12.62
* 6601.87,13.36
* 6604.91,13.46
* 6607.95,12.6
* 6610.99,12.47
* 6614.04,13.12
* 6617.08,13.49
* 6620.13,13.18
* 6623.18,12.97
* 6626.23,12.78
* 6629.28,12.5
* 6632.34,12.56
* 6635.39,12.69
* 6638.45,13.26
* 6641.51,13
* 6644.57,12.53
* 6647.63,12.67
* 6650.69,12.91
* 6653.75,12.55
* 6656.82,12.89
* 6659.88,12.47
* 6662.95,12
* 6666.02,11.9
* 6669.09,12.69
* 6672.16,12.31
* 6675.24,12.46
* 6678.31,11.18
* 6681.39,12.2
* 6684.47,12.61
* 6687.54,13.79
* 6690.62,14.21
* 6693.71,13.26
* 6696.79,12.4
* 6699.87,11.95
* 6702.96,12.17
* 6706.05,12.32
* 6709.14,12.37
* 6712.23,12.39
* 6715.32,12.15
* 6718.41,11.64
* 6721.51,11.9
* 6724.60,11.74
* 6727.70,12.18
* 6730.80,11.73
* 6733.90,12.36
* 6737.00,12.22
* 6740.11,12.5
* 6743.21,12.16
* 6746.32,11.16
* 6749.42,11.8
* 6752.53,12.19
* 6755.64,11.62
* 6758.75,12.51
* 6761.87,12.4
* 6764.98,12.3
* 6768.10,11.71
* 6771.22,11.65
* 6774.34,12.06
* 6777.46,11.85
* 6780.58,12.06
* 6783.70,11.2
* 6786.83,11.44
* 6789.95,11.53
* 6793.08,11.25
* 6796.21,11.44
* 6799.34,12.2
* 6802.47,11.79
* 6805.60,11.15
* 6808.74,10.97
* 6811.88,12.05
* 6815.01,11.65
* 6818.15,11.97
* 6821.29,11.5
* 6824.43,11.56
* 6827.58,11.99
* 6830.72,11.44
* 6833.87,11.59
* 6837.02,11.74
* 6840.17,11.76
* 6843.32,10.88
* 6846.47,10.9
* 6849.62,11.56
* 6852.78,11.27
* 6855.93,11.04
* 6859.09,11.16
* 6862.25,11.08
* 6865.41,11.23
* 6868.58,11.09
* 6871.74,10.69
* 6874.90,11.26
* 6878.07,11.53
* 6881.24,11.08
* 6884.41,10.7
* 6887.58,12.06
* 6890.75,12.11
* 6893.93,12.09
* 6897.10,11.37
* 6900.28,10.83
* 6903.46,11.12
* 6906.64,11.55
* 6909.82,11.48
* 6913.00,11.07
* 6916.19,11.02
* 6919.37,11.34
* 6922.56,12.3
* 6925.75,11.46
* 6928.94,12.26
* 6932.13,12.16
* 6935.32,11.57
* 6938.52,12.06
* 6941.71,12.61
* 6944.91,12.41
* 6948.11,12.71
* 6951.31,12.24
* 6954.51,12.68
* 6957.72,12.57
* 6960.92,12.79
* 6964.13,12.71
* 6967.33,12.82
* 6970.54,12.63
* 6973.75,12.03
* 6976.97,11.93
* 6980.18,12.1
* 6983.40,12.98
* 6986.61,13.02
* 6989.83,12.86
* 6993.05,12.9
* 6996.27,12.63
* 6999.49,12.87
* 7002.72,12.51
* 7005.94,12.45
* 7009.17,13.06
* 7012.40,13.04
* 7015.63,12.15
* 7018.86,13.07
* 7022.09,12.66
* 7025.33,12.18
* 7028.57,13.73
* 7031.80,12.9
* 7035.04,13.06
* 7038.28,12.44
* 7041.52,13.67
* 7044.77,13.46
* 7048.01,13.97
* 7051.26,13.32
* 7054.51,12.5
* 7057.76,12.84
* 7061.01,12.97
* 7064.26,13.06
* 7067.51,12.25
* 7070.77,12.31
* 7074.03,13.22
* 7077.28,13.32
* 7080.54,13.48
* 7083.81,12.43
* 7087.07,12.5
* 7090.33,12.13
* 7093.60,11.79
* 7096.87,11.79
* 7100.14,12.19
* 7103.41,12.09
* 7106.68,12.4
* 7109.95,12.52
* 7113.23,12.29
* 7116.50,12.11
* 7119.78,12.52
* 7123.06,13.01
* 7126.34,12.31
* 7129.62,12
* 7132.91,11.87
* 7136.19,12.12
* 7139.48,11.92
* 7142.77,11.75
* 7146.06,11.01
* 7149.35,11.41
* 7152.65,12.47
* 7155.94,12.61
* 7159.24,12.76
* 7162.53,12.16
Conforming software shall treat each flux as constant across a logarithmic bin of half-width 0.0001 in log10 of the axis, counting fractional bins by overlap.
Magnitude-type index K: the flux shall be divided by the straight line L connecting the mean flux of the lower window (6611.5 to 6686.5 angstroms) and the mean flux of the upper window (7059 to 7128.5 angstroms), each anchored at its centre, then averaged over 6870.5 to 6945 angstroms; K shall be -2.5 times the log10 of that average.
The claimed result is 0.088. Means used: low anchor 12.6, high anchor 12.5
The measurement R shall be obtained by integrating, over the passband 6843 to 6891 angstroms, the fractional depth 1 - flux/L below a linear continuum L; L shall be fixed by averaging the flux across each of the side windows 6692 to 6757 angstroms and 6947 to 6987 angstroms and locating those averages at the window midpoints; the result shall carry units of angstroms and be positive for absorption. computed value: 4.5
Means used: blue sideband 12.1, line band 11.2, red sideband 12.5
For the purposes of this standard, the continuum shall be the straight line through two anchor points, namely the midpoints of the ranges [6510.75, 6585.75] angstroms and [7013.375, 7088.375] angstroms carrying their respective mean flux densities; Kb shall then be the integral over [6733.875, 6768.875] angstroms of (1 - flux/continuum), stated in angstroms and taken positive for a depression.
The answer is 2.8 angstroms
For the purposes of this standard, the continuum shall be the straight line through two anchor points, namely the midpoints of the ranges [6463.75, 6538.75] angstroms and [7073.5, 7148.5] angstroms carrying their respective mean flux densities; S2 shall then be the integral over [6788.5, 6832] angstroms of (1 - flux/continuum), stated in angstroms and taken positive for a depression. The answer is 3.4 angstroms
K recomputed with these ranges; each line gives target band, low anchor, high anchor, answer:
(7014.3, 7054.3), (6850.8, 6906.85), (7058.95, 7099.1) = -0.06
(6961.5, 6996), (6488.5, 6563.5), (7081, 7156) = -0.02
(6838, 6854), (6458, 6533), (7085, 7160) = 0.10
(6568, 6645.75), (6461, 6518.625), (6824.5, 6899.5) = -0.06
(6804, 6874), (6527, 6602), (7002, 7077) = 0.14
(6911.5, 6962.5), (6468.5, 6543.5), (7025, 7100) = 0.07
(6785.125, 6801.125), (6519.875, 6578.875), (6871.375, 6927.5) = 0.04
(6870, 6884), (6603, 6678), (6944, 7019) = 0.14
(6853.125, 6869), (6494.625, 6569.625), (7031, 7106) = 0.16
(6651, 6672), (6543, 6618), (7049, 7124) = 0.04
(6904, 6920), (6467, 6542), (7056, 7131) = 0.12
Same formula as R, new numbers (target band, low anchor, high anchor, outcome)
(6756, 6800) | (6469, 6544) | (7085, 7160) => 2.8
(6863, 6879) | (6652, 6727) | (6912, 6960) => 1.3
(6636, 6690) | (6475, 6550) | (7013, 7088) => 1.7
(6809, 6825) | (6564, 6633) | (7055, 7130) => 1.3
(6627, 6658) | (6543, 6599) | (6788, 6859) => -0.5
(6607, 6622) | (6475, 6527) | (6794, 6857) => -0.7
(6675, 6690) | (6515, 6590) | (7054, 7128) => 0.6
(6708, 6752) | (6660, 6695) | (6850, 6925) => 0.9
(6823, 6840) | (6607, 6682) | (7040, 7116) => 1.3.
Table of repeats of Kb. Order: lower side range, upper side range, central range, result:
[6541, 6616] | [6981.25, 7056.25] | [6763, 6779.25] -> 1.3 angstroms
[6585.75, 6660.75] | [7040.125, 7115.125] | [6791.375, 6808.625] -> 1.7 angstroms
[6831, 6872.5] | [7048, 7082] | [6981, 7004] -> -0.8 angstroms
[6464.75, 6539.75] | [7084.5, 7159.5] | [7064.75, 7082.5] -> -1.0 angstroms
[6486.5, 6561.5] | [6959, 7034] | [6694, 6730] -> 2.2 angstroms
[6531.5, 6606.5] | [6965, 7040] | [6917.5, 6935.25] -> 1.3 angstroms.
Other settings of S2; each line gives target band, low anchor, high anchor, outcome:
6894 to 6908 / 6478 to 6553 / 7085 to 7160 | 1.3 angstroms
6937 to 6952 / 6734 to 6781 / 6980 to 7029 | 0.2 angstroms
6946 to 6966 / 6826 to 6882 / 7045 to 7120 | -1.2 angstroms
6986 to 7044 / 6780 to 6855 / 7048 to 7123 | -2.6 angstroms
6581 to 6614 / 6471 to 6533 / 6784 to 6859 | -1.4 angstroms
